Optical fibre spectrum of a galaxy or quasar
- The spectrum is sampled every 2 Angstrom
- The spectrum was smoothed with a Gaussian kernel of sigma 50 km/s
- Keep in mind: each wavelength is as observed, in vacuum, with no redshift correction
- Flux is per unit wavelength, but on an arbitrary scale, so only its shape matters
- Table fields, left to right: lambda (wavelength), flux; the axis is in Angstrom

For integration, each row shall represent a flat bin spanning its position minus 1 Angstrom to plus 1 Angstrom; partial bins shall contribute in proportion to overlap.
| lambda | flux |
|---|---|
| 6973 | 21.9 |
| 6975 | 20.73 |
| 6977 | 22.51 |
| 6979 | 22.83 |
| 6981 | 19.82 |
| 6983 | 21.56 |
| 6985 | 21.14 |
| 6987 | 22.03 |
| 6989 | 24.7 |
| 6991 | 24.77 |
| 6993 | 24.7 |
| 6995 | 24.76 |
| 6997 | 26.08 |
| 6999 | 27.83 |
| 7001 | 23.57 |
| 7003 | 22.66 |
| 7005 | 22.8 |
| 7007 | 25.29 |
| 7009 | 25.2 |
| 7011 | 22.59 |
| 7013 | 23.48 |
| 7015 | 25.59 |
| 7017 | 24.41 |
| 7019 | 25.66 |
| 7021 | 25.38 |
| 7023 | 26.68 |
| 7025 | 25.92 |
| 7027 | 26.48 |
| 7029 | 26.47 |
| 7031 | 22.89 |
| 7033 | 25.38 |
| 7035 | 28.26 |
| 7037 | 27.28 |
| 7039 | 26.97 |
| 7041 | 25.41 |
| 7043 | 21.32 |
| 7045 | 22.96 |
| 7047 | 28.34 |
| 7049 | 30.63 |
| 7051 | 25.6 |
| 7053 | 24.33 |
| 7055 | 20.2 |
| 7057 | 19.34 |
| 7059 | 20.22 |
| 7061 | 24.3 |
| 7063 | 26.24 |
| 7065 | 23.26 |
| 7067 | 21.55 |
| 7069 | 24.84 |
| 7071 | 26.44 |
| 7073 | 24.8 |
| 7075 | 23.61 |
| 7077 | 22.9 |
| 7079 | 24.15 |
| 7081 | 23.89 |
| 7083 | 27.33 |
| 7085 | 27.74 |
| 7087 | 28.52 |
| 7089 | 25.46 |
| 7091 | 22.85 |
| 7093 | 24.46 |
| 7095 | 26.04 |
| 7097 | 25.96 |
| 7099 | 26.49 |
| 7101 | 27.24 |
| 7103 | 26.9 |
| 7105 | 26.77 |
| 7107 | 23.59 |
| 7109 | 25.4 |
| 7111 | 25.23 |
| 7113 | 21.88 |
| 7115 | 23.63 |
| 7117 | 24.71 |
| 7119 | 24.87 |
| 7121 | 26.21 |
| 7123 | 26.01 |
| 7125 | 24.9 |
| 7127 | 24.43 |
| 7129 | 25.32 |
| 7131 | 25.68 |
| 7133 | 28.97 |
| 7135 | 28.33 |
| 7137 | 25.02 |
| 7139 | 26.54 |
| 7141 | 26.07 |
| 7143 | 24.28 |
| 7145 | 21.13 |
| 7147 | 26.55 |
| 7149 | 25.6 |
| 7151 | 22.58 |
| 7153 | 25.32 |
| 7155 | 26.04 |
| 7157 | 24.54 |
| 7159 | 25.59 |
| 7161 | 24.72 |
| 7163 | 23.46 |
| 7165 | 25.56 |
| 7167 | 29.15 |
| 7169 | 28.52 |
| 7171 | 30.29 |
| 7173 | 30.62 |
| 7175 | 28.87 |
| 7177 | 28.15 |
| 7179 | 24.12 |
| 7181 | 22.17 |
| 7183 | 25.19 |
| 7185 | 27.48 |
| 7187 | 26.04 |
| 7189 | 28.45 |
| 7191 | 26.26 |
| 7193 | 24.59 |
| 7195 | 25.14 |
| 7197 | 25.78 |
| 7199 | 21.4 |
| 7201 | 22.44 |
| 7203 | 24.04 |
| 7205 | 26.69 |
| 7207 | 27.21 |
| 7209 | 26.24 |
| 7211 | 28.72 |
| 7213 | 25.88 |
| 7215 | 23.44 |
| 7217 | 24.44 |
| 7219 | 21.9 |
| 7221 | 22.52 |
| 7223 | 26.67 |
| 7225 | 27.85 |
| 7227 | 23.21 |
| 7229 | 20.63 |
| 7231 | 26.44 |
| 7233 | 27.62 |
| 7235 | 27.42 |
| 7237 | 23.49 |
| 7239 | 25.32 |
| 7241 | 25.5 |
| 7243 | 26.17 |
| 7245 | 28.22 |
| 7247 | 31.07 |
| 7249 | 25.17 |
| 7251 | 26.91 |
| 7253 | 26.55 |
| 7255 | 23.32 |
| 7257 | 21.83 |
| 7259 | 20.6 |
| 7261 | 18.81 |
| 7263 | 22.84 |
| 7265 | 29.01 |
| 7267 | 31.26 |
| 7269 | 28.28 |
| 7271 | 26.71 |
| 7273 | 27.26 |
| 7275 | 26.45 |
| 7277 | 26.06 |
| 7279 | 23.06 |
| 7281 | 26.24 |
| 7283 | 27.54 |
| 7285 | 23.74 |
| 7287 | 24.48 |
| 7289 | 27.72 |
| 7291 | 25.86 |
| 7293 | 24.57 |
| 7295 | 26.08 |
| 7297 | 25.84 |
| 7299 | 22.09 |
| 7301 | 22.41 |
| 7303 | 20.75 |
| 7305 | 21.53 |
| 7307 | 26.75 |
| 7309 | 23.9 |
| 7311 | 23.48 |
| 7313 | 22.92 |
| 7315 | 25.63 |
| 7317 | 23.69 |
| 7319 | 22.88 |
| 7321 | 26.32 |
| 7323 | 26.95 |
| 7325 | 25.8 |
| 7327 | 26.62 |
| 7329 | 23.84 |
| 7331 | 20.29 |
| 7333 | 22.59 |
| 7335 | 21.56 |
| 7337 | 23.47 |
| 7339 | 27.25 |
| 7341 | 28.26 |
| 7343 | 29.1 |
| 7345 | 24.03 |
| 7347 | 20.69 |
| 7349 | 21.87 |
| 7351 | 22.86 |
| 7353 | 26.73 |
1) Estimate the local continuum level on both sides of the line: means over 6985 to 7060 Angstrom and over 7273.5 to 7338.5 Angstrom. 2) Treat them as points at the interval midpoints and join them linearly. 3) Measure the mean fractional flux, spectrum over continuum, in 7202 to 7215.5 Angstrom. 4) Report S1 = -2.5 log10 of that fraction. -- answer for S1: -0.07 mag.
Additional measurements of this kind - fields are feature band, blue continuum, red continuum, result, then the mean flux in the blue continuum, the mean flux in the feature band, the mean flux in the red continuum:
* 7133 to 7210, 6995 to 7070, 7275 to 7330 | -0.05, 24.7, 25.8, 24.7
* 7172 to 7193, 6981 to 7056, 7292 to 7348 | -0.09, 24.8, 26.6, 24.3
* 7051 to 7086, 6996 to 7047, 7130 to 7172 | 0.07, 25.1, 23.9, 25.9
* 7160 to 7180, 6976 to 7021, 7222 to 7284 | -0.09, 23.9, 27.3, 25.7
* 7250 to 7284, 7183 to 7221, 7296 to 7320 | -0.06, 25.3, 25.5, 23.5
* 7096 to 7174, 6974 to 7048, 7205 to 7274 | -0.03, 24.4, 25.7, 25.6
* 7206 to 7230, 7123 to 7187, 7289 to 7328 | 0.02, 26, 24.9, 24.5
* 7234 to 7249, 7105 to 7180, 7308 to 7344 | -0.06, 25.7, 26.6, 24.7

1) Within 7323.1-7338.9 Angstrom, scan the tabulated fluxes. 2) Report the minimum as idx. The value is 20.29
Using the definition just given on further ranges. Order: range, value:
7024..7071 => 19.34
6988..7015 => 22.59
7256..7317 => 18.81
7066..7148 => 21.13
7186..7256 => 20.63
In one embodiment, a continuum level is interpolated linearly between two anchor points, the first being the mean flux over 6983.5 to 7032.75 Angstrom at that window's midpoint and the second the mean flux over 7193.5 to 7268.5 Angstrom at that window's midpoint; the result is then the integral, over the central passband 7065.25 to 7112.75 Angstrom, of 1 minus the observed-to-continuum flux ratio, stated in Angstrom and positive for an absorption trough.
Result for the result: -0.8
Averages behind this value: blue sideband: 24.6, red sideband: 25.2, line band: 25.2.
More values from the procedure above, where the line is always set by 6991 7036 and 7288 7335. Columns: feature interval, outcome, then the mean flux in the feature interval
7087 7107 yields -0.8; 25.8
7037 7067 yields 0.9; 24.2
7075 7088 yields -0.4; 25.6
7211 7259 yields -1.6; 25.3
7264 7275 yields -1.8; 28.3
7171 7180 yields -1.3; 28.2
